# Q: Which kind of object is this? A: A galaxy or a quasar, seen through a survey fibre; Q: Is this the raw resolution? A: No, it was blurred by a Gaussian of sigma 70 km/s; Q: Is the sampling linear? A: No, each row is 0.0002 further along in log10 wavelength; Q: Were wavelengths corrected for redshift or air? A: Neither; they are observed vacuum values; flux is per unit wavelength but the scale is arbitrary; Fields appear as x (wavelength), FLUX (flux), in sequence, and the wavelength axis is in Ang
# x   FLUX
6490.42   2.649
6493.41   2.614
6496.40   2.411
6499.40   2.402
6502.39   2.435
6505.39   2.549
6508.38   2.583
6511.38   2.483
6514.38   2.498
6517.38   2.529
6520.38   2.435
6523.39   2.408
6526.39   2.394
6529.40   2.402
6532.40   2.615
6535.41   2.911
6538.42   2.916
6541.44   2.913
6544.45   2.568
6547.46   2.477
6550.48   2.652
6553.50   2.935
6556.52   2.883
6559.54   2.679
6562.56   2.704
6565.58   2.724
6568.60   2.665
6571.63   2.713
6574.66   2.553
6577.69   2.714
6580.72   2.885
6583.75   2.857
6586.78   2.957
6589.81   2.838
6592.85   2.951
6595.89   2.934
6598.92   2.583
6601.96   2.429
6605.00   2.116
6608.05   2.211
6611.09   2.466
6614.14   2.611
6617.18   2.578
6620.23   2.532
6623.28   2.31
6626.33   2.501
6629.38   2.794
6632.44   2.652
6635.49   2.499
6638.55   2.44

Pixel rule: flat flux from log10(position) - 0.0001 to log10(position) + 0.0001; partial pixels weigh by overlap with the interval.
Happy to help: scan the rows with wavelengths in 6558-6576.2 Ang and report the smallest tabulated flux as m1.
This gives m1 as 2.553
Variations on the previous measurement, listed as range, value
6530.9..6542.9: 2.615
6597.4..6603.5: 2.429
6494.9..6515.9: 2.402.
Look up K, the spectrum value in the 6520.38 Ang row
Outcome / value 2.435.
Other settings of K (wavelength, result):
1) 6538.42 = 2.916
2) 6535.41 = 2.911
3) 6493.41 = 2.614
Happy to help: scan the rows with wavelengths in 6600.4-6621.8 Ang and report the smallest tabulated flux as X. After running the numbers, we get 2.116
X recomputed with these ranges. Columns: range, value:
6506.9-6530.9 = 2.394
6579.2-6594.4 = 2.838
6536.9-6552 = 2.477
